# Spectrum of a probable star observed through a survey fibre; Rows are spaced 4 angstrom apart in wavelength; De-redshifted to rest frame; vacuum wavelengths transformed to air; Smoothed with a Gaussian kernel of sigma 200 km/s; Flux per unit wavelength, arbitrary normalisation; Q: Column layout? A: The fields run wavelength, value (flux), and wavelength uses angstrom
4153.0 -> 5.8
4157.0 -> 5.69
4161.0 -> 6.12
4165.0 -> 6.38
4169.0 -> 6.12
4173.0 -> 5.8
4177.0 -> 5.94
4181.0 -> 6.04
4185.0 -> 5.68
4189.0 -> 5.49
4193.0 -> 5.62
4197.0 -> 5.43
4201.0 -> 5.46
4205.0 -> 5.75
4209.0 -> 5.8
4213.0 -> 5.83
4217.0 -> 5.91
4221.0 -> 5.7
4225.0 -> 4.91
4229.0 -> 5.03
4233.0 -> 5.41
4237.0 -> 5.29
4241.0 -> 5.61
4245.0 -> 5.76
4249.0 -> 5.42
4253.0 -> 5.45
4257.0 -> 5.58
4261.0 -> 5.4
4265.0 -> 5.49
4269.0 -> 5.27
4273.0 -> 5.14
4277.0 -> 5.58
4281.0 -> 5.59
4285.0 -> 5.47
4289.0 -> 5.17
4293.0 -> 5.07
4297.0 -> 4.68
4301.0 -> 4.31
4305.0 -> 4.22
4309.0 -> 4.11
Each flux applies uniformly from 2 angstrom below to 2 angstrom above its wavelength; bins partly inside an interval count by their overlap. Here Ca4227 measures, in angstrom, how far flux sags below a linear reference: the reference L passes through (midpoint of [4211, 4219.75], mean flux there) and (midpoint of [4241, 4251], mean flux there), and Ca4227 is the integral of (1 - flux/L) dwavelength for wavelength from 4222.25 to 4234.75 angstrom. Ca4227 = 1.30 angstrom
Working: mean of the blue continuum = 5.86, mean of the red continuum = 5.59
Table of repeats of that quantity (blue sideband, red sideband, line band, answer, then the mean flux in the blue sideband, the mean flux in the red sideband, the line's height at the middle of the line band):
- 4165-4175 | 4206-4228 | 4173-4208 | 1.00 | 6.04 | 5.61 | 5.85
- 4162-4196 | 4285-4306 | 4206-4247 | -0.74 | 5.88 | 4.79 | 5.43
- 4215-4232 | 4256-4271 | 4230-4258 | -0.39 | 5.39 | 5.43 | 5.41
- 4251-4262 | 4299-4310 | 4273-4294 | -2.62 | 5.48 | 4.22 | 4.77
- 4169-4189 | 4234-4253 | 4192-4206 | 0.48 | 5.85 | 5.51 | 5.75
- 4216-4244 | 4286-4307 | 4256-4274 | -1.18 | 5.4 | 4.73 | 5.05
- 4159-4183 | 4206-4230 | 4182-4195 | 0.55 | 6.07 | 5.56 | 5.88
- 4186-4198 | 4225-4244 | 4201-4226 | -1.11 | 5.53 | 5.31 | 5.42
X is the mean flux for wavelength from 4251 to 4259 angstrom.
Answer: 5.52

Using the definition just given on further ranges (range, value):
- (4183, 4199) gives 5.55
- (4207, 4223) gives 5.81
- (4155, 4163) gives 5.91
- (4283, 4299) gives 5.1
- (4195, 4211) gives 5.61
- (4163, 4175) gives 6.1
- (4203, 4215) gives 5.79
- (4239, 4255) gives 5.56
